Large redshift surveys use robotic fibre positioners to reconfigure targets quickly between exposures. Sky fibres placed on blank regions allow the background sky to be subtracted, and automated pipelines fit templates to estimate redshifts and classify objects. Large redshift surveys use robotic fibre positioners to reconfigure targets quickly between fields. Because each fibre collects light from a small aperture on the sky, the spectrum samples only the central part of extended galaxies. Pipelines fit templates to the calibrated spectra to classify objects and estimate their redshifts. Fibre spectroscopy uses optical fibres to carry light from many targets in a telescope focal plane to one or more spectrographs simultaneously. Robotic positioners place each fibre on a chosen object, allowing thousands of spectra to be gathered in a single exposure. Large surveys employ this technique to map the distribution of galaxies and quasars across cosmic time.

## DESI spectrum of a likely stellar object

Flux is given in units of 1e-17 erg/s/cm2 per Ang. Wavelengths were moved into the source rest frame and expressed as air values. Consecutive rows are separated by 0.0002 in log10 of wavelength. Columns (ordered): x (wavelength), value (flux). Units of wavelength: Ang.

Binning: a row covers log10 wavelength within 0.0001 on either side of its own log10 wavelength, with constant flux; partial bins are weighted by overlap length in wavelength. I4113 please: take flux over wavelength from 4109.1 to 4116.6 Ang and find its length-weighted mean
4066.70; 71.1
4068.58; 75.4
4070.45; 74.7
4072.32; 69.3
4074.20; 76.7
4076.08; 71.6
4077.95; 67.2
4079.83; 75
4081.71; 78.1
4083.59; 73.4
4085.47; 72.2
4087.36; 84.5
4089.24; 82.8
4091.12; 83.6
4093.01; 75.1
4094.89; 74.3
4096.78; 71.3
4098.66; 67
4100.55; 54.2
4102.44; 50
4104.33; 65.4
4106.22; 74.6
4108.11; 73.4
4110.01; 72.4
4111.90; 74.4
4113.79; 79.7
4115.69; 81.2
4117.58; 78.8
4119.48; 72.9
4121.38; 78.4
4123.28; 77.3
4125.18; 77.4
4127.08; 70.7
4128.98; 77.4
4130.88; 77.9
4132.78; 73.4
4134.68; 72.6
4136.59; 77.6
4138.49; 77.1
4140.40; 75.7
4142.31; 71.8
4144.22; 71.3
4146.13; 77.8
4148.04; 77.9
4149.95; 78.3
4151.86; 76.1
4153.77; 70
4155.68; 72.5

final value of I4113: 76.9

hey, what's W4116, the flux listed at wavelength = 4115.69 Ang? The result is 81.2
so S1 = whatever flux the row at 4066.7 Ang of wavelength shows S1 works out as 71.1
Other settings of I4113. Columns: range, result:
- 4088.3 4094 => 80.5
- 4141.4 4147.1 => 73.6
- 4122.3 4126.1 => 77.3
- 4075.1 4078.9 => 69.5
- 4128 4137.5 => 75.8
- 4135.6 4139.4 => 77.3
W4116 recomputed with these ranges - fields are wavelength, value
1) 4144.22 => 71.3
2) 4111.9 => 74.4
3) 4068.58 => 75.4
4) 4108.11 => 73.4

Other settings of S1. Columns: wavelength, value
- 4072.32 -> 69.3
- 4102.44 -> 50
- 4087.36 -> 84.5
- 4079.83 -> 75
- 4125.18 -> 77.4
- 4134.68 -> 72.6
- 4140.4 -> 75.7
